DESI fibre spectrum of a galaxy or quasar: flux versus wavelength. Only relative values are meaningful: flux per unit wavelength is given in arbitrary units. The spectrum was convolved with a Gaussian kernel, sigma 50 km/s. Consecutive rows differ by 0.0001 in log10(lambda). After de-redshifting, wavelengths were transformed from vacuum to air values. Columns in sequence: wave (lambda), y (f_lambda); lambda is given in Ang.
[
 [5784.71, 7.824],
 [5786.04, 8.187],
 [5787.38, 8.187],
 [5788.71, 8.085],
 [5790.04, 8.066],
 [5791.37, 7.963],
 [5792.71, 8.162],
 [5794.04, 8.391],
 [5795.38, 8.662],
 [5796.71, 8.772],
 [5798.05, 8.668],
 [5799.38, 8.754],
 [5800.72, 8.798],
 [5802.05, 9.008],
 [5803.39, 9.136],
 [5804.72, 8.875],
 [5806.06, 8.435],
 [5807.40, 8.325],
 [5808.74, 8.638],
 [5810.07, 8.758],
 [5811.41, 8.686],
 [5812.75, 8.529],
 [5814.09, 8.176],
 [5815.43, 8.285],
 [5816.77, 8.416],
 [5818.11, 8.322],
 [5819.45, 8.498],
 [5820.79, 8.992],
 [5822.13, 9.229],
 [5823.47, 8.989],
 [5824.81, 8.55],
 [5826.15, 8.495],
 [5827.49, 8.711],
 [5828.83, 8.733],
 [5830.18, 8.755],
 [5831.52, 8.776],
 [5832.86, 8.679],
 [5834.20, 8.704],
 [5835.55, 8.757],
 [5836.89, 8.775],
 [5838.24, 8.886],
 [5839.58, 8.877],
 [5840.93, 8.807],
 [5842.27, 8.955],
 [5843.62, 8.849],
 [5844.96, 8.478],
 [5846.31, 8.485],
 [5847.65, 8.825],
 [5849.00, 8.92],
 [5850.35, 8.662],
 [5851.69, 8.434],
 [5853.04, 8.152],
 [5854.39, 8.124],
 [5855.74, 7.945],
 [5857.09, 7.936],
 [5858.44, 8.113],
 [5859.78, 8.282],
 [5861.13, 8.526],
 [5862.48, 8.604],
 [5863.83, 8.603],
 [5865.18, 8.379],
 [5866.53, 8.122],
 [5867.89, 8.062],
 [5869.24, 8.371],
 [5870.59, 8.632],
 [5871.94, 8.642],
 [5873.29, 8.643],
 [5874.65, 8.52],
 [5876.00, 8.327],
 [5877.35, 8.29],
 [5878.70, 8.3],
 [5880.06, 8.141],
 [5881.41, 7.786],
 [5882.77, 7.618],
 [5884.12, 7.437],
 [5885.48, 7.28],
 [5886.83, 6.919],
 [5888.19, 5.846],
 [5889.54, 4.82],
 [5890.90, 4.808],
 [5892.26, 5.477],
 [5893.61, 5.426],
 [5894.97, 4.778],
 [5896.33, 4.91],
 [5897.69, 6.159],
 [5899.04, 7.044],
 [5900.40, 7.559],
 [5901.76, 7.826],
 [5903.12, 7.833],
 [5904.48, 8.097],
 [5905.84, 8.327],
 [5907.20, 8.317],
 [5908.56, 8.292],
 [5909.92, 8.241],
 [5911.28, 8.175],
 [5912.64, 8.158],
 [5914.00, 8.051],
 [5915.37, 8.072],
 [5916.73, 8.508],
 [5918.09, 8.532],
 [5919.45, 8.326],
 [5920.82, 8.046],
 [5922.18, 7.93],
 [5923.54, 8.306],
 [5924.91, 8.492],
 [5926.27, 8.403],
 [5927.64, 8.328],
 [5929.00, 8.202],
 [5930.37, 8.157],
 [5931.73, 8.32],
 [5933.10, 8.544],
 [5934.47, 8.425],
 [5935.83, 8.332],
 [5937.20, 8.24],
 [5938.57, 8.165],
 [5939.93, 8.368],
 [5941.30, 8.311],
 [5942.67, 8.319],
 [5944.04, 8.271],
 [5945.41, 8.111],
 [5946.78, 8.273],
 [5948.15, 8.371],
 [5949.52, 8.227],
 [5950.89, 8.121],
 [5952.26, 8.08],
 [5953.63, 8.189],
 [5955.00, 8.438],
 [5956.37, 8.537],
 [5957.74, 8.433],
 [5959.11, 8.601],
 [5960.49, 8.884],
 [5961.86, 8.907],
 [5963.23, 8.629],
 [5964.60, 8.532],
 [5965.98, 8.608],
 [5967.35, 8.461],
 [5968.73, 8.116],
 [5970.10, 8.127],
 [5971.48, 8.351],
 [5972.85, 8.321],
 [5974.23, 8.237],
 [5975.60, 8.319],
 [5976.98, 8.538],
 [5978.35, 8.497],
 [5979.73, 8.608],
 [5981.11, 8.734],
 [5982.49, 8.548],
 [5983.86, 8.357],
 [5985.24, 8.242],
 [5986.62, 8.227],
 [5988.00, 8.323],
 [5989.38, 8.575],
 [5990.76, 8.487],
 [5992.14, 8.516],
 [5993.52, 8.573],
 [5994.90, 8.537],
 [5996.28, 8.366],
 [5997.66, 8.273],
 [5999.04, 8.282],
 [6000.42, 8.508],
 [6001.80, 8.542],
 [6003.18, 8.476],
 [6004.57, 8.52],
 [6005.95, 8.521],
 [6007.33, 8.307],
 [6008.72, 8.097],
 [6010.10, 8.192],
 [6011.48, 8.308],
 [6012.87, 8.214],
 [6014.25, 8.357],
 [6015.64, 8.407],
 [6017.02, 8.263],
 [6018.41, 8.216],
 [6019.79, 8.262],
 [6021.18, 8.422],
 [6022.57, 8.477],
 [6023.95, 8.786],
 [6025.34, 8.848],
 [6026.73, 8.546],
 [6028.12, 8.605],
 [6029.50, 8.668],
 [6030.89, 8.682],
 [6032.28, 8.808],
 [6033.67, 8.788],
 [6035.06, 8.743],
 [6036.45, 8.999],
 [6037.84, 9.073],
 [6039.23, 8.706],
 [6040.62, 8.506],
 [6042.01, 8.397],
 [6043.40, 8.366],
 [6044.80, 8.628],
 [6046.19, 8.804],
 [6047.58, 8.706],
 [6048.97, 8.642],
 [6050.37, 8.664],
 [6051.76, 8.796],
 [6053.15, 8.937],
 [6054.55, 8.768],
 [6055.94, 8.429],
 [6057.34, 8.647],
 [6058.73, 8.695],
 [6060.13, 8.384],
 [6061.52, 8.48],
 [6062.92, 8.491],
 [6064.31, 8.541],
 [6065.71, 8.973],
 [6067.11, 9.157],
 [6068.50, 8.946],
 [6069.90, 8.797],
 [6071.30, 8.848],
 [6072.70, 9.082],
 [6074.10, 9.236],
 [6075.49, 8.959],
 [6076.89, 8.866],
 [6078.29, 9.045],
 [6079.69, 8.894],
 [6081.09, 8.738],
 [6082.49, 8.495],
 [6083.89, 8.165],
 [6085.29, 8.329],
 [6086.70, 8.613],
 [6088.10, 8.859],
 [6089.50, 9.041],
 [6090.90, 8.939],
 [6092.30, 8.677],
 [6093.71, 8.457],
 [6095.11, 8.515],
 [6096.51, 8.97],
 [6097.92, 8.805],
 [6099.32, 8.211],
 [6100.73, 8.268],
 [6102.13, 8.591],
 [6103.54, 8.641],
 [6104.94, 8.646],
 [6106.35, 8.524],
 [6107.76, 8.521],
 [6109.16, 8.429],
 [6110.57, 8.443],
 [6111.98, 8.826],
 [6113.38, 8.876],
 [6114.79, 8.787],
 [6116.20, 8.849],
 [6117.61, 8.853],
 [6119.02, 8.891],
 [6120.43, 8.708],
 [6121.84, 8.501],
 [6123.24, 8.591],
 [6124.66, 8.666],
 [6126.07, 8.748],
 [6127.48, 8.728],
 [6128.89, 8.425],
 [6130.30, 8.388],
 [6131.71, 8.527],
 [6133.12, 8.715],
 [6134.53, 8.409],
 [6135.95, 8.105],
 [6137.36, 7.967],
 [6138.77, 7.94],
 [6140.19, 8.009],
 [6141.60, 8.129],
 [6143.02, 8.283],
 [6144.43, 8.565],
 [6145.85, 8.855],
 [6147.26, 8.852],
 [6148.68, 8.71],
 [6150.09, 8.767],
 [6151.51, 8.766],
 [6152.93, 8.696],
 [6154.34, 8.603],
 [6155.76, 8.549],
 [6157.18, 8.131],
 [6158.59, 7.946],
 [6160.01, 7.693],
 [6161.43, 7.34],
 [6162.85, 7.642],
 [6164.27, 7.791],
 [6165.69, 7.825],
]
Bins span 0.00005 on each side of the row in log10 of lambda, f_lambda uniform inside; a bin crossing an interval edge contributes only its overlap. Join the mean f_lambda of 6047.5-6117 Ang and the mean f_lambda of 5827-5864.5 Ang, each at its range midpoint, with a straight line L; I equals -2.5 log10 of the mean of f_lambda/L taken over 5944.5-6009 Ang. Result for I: 0.030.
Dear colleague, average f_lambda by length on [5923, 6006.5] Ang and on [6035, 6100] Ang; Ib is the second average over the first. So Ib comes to 1.0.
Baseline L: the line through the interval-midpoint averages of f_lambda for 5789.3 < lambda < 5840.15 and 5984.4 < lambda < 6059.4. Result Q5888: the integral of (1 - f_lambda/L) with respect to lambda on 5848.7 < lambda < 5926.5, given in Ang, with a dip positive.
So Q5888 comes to 7.62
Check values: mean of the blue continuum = 8.64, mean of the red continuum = 8.53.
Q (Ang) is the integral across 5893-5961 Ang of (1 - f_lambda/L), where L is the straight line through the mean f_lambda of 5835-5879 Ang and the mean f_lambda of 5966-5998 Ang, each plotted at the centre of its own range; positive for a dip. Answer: 3.6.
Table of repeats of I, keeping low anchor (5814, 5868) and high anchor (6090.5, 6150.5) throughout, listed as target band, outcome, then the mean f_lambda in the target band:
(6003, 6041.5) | 0.00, 8.53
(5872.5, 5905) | 0.22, 6.99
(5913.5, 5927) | 0.04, 8.27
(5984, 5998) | 0.02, 8.41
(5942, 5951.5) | 0.04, 8.24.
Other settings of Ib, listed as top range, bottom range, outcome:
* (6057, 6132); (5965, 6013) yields 1.03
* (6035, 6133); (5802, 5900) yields 1.07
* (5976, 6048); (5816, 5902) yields 1.06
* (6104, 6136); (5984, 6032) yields 1.02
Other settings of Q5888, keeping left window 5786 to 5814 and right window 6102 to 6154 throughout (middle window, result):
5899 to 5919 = 1.0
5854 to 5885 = 1.1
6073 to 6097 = -0.5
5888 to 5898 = 3.9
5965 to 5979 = 0.3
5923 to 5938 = 0.4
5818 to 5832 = -0.4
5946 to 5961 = 0.3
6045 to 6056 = -0.2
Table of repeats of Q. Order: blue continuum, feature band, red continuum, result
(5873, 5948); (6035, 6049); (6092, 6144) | -0.78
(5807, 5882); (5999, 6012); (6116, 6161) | 0.18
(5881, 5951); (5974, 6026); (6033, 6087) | -0.86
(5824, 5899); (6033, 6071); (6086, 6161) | -1.48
